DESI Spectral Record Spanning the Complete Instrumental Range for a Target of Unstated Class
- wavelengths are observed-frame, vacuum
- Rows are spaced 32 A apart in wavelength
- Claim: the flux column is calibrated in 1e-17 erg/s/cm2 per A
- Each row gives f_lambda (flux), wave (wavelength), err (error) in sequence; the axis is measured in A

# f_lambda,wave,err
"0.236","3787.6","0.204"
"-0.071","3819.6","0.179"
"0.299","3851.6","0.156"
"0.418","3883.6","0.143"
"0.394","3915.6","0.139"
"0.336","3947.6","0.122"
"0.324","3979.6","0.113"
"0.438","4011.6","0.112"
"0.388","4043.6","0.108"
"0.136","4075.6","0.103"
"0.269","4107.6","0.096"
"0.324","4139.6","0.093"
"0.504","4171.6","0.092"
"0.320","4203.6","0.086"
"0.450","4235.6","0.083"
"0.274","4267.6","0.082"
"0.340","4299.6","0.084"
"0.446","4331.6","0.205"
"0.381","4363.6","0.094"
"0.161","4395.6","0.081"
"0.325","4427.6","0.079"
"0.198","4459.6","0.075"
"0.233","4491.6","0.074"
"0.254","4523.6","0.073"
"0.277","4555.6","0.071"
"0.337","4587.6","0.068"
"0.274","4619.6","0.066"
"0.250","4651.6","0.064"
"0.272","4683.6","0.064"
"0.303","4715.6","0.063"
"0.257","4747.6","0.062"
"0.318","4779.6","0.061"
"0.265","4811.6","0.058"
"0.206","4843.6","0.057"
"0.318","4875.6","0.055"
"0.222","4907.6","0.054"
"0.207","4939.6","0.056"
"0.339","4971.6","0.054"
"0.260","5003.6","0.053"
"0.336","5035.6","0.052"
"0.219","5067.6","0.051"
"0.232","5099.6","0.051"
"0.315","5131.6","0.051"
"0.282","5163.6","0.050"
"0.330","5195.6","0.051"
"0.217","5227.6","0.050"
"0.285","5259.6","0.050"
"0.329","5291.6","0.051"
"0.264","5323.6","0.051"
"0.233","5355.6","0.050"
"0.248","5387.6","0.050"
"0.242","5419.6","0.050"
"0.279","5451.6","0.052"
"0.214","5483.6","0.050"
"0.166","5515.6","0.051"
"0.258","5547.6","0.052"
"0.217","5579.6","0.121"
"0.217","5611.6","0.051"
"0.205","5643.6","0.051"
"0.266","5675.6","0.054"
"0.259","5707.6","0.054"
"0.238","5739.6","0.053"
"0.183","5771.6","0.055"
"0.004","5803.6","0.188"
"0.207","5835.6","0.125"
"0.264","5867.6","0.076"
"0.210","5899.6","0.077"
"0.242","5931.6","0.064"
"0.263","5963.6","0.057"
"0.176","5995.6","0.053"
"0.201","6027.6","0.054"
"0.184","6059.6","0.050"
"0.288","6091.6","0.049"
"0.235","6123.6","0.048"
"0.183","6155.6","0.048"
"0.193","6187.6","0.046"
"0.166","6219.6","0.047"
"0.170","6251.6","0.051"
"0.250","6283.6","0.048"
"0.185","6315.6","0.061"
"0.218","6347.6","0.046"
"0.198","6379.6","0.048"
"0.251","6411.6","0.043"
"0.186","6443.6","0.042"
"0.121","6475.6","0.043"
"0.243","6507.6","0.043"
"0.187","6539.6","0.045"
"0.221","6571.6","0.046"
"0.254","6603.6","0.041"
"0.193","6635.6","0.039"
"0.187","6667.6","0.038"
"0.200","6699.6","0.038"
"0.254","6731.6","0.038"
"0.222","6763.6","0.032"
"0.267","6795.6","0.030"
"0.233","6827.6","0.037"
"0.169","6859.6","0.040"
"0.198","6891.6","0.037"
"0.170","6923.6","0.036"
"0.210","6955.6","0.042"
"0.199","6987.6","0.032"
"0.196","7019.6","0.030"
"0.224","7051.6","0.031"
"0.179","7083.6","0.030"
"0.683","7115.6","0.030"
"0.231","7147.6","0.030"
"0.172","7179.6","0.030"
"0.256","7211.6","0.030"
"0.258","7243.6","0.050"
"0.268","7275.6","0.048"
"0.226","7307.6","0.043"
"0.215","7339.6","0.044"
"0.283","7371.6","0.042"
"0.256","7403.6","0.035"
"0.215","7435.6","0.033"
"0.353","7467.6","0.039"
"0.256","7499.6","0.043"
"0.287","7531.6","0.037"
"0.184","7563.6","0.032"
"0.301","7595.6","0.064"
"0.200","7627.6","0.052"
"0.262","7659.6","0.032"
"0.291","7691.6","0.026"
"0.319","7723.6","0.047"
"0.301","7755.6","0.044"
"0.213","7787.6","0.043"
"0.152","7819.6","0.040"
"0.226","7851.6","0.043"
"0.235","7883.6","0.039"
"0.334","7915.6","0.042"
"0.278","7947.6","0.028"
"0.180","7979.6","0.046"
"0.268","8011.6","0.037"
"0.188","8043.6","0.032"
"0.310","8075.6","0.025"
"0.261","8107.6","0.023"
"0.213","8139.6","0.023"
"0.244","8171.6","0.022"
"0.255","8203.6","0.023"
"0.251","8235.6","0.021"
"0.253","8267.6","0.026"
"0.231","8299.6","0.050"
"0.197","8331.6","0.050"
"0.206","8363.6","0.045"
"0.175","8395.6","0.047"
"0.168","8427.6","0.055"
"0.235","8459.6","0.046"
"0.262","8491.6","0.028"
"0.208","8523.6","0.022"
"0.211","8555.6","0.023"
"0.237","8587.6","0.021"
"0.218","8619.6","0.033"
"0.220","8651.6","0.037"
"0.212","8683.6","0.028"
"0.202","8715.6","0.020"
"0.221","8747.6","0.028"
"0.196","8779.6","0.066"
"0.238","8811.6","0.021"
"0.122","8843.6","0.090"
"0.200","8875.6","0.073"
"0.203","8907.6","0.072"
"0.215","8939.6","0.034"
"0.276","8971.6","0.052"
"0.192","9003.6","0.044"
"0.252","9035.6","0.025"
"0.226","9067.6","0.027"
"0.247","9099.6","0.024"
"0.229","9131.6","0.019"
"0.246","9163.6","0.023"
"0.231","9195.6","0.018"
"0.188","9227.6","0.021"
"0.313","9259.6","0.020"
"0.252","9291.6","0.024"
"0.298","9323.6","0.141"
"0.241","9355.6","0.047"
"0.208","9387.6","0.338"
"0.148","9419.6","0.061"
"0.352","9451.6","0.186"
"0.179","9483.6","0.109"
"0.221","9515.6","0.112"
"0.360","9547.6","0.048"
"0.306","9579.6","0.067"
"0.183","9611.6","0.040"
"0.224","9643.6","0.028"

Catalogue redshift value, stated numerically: 0.91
